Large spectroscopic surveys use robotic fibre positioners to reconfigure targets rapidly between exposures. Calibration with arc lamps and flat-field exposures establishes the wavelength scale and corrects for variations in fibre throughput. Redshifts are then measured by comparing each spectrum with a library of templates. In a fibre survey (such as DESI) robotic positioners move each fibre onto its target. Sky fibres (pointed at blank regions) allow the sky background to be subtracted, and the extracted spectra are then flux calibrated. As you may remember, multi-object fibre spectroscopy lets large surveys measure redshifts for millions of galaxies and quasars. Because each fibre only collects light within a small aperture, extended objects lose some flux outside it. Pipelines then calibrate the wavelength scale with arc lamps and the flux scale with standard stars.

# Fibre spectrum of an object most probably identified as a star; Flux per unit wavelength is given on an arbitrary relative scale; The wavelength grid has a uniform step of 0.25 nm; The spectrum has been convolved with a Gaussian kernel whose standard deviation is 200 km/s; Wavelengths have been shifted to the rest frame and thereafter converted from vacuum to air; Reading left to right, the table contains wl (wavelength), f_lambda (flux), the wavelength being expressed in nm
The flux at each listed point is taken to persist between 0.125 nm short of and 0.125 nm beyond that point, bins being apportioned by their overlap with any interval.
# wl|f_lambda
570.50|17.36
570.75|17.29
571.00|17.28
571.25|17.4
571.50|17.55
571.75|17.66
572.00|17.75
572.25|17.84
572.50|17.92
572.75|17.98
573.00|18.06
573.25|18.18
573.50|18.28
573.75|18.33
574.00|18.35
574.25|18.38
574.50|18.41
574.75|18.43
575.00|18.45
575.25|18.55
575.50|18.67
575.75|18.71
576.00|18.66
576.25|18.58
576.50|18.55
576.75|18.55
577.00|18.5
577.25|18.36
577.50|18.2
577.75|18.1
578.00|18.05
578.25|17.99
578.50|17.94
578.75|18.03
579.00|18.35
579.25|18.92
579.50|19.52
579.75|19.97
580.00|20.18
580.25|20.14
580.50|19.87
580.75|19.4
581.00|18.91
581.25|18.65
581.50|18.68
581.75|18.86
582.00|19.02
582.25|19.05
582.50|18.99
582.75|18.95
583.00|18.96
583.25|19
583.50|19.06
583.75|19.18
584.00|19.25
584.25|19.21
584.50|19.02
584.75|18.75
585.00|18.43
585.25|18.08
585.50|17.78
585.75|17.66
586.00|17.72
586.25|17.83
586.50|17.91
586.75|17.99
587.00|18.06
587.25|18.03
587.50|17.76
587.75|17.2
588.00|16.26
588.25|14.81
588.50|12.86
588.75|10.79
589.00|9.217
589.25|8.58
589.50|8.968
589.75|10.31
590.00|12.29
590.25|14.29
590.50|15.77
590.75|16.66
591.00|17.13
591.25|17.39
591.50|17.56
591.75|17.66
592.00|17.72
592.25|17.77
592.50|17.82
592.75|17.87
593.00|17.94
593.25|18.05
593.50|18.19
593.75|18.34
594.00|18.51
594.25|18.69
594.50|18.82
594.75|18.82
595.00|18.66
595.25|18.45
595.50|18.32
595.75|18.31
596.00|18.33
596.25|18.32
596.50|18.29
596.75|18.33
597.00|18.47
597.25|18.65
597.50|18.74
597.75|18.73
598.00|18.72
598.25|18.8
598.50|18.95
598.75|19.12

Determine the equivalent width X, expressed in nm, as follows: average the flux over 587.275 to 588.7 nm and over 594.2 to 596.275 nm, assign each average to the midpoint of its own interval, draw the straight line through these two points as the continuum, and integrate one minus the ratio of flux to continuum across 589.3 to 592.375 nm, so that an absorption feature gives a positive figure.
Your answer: 0.31 nm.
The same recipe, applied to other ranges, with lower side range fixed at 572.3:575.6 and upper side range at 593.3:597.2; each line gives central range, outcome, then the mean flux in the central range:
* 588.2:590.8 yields 0.90 nm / 12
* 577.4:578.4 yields 0.01 nm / 18.1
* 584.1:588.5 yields 0.17 nm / 17.7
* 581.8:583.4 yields -0.06 nm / 19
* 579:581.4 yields -0.14 nm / 19.4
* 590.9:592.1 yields 0.06 nm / 17.5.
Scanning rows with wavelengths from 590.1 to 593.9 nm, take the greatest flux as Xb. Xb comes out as 18.34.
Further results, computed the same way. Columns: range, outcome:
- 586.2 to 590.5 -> 18.06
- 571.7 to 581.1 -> 20.18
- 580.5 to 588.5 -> 19.87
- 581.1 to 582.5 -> 19.05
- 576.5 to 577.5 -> 18.55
